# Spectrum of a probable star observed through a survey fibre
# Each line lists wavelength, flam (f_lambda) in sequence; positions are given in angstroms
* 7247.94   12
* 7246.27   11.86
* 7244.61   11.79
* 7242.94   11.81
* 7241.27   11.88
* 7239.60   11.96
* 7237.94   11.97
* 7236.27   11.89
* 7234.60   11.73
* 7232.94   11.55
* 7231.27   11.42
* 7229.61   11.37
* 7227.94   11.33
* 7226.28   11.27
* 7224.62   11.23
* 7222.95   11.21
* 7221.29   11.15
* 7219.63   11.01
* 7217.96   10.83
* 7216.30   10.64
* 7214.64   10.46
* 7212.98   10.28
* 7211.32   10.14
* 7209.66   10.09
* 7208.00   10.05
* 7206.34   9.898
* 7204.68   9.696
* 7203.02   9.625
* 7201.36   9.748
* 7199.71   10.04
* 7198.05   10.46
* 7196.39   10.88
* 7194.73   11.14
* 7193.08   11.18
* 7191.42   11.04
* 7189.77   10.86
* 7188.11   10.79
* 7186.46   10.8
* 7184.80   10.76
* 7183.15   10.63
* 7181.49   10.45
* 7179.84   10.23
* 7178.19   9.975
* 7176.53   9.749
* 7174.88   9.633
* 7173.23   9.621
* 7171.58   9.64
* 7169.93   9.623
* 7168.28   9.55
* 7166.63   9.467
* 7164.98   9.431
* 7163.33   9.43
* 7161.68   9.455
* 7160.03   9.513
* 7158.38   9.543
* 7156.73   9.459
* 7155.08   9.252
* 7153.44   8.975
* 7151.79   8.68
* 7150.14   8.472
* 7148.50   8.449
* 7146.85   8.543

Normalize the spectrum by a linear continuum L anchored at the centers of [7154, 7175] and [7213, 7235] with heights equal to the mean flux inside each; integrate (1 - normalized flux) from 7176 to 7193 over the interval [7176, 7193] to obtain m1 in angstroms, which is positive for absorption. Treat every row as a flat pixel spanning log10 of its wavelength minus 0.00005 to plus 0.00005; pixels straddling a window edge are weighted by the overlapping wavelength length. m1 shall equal -0.9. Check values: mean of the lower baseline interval 9.5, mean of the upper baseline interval 11.1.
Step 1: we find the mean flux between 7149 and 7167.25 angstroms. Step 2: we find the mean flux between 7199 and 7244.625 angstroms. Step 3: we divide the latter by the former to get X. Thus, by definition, 1.18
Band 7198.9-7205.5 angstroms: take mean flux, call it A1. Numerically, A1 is 9.78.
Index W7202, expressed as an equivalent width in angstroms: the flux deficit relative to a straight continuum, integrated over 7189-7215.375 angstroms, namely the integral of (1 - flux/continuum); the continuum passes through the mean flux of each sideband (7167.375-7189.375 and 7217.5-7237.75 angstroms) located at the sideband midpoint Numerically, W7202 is 0.9 angstroms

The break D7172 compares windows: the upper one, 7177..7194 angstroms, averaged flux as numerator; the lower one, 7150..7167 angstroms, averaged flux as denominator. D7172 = 1.2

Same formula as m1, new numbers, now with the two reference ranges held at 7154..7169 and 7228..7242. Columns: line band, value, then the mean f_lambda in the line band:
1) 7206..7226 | 0.9 angstroms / 10.6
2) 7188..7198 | -0.5 angstroms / 11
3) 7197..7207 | 0.7 angstroms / 9.93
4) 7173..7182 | 0.0 angstroms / 9.95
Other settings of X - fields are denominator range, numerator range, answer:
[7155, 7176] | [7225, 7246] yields 1.23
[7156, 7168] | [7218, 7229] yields 1.18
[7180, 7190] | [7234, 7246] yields 1.11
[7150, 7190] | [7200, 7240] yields 1.11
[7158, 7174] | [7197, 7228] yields 1.10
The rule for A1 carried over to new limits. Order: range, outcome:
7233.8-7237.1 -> 11.8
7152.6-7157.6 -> 9.23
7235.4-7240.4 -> 11.9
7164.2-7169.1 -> 9.48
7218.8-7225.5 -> 11.2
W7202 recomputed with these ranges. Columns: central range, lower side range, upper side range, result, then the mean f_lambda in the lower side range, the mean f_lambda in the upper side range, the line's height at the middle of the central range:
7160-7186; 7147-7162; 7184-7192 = 0.5 angstroms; 9.05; 10.8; 10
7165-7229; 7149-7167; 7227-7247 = 0.3 angstroms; 9.22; 11.7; 10.5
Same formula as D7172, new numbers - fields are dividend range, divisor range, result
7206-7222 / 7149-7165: 1.14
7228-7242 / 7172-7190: 1.14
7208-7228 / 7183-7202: 1.00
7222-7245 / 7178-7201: 1.09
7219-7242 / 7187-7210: 1.11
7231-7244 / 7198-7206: 1.20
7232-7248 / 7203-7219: 1.16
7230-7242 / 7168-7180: 1.21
